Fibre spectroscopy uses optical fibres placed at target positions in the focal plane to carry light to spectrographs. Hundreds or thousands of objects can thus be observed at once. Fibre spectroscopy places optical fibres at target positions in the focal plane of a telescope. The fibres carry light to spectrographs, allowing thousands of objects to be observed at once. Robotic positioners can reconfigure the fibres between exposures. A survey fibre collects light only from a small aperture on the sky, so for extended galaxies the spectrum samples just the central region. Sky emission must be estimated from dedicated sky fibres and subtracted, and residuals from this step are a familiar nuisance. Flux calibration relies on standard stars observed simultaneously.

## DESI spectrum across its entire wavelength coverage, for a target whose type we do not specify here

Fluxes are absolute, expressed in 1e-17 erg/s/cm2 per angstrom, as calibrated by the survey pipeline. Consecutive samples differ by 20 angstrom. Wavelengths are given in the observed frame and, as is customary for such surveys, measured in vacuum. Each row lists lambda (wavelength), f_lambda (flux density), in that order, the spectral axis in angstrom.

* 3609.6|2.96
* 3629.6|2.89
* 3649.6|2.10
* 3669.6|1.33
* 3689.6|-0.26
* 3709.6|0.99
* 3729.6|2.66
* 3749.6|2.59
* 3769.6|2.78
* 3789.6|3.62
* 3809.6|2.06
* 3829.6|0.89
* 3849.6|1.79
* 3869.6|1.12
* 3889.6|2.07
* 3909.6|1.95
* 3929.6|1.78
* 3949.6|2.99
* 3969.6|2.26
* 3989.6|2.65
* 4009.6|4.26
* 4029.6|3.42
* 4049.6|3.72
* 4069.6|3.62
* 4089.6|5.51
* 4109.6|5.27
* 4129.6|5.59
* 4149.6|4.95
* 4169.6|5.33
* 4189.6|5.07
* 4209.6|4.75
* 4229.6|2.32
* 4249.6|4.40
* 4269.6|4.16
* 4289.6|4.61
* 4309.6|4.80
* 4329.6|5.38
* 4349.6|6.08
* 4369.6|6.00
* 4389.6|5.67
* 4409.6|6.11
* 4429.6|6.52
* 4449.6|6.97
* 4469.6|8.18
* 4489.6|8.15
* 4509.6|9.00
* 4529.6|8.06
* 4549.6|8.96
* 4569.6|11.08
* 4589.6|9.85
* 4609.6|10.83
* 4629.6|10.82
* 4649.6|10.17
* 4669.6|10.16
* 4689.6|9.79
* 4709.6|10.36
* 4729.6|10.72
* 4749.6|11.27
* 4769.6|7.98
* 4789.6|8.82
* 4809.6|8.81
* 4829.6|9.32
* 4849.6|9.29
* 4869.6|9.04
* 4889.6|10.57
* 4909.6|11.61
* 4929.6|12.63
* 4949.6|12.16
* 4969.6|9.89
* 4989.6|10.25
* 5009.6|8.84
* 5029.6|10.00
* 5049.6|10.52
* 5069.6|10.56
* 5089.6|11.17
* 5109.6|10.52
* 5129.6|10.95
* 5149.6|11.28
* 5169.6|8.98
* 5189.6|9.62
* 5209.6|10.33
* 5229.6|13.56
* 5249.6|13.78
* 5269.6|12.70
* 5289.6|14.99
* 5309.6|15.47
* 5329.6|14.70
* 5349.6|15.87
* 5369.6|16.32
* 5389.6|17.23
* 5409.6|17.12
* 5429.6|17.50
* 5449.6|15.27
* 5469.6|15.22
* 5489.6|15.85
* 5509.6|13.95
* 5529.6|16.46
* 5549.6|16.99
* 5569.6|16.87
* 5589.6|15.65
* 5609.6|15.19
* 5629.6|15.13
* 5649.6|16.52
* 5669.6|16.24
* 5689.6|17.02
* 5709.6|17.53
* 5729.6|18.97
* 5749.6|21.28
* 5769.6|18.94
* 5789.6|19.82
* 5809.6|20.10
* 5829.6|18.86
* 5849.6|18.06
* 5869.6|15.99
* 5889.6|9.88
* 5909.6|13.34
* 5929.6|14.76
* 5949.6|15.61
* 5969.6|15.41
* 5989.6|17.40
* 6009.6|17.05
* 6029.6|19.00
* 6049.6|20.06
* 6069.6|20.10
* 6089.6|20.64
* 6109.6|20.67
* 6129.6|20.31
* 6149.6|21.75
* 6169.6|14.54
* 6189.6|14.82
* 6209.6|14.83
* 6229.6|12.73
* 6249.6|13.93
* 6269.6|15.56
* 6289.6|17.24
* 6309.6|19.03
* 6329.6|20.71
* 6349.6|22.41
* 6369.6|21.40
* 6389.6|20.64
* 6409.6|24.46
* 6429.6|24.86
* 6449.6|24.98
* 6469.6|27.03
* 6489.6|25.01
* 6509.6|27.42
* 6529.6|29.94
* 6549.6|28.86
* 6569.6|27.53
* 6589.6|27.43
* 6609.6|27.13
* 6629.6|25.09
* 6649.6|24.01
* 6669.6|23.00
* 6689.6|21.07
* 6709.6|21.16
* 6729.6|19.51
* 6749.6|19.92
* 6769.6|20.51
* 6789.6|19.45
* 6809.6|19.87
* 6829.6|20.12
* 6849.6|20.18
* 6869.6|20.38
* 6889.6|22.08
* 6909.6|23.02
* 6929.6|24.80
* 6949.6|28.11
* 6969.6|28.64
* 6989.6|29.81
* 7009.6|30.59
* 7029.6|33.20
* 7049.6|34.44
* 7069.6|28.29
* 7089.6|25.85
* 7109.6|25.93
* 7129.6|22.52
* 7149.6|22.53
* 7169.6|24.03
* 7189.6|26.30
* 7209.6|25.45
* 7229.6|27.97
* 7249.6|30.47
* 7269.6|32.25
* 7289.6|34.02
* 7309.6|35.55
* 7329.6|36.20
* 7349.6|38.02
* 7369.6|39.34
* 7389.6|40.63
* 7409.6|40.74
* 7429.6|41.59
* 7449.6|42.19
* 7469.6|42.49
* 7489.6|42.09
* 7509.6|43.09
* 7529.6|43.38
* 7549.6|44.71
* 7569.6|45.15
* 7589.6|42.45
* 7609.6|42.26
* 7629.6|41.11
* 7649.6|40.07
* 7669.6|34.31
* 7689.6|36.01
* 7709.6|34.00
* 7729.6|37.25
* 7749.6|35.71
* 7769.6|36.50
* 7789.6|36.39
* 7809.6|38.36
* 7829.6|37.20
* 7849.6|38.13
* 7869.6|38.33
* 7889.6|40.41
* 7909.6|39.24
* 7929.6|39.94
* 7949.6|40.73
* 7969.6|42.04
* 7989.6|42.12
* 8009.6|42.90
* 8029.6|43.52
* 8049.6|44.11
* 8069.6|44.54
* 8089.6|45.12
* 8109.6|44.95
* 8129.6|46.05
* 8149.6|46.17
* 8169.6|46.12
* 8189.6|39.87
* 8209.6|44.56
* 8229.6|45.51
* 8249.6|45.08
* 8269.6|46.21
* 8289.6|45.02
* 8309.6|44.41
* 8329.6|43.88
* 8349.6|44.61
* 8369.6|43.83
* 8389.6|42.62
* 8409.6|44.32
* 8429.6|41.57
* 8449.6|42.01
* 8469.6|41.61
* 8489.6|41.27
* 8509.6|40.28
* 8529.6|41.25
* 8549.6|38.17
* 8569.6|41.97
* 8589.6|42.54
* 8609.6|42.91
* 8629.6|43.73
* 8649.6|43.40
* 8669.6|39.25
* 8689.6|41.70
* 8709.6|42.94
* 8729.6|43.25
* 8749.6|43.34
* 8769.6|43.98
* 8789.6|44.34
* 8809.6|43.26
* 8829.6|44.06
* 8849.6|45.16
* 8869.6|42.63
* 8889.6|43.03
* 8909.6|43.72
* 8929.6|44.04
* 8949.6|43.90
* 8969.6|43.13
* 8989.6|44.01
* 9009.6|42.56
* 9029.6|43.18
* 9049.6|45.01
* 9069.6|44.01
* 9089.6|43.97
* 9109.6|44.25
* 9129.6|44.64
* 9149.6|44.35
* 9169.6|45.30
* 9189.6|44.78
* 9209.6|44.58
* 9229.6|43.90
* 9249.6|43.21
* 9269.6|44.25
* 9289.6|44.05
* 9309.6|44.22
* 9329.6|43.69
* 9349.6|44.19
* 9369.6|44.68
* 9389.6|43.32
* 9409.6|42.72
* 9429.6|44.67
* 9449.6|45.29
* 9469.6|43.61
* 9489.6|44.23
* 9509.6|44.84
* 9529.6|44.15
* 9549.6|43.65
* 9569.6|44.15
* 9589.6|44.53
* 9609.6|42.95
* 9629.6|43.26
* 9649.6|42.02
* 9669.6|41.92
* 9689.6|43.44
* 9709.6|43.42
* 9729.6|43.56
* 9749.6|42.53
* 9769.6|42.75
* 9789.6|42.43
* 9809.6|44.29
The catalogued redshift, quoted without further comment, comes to 0.00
